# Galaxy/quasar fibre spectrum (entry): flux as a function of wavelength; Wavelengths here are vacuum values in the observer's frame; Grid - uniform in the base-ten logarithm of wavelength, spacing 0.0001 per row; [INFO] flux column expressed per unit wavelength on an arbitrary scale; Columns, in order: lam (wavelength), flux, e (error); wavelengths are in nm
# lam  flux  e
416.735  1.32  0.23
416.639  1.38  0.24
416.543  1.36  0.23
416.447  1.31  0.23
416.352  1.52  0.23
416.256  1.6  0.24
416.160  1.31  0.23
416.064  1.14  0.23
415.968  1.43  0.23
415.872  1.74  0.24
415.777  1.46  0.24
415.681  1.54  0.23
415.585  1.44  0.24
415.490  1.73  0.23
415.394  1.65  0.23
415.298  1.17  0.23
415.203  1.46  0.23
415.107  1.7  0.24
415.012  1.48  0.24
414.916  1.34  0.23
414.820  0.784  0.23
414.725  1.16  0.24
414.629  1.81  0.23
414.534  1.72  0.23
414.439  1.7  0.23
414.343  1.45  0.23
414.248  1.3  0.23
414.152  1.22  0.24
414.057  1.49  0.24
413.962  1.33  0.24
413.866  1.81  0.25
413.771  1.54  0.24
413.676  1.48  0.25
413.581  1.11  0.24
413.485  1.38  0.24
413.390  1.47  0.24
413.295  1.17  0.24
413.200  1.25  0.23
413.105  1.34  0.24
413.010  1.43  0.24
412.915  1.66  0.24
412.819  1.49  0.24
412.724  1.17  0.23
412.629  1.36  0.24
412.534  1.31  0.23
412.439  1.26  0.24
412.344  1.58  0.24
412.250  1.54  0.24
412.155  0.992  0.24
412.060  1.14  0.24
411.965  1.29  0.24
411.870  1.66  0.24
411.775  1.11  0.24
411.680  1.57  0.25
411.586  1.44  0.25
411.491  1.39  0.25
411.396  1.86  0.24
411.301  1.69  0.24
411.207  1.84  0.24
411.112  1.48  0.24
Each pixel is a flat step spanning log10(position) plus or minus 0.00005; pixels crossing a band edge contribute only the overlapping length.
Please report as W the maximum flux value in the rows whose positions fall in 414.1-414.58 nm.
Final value 1.72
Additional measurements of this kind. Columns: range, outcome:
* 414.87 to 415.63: 1.73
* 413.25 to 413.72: 1.48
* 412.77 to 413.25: 1.66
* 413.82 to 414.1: 1.81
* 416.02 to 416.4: 1.6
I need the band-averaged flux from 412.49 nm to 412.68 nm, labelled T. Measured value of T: 1.33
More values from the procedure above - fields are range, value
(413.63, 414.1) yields 1.53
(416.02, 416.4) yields 1.4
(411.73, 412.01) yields 1.35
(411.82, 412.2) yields 1.27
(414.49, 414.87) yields 1.36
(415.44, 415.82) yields 1.54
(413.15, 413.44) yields 1.3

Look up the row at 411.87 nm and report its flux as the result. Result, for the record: 1.66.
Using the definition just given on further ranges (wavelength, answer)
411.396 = 1.86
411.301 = 1.69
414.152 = 1.22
